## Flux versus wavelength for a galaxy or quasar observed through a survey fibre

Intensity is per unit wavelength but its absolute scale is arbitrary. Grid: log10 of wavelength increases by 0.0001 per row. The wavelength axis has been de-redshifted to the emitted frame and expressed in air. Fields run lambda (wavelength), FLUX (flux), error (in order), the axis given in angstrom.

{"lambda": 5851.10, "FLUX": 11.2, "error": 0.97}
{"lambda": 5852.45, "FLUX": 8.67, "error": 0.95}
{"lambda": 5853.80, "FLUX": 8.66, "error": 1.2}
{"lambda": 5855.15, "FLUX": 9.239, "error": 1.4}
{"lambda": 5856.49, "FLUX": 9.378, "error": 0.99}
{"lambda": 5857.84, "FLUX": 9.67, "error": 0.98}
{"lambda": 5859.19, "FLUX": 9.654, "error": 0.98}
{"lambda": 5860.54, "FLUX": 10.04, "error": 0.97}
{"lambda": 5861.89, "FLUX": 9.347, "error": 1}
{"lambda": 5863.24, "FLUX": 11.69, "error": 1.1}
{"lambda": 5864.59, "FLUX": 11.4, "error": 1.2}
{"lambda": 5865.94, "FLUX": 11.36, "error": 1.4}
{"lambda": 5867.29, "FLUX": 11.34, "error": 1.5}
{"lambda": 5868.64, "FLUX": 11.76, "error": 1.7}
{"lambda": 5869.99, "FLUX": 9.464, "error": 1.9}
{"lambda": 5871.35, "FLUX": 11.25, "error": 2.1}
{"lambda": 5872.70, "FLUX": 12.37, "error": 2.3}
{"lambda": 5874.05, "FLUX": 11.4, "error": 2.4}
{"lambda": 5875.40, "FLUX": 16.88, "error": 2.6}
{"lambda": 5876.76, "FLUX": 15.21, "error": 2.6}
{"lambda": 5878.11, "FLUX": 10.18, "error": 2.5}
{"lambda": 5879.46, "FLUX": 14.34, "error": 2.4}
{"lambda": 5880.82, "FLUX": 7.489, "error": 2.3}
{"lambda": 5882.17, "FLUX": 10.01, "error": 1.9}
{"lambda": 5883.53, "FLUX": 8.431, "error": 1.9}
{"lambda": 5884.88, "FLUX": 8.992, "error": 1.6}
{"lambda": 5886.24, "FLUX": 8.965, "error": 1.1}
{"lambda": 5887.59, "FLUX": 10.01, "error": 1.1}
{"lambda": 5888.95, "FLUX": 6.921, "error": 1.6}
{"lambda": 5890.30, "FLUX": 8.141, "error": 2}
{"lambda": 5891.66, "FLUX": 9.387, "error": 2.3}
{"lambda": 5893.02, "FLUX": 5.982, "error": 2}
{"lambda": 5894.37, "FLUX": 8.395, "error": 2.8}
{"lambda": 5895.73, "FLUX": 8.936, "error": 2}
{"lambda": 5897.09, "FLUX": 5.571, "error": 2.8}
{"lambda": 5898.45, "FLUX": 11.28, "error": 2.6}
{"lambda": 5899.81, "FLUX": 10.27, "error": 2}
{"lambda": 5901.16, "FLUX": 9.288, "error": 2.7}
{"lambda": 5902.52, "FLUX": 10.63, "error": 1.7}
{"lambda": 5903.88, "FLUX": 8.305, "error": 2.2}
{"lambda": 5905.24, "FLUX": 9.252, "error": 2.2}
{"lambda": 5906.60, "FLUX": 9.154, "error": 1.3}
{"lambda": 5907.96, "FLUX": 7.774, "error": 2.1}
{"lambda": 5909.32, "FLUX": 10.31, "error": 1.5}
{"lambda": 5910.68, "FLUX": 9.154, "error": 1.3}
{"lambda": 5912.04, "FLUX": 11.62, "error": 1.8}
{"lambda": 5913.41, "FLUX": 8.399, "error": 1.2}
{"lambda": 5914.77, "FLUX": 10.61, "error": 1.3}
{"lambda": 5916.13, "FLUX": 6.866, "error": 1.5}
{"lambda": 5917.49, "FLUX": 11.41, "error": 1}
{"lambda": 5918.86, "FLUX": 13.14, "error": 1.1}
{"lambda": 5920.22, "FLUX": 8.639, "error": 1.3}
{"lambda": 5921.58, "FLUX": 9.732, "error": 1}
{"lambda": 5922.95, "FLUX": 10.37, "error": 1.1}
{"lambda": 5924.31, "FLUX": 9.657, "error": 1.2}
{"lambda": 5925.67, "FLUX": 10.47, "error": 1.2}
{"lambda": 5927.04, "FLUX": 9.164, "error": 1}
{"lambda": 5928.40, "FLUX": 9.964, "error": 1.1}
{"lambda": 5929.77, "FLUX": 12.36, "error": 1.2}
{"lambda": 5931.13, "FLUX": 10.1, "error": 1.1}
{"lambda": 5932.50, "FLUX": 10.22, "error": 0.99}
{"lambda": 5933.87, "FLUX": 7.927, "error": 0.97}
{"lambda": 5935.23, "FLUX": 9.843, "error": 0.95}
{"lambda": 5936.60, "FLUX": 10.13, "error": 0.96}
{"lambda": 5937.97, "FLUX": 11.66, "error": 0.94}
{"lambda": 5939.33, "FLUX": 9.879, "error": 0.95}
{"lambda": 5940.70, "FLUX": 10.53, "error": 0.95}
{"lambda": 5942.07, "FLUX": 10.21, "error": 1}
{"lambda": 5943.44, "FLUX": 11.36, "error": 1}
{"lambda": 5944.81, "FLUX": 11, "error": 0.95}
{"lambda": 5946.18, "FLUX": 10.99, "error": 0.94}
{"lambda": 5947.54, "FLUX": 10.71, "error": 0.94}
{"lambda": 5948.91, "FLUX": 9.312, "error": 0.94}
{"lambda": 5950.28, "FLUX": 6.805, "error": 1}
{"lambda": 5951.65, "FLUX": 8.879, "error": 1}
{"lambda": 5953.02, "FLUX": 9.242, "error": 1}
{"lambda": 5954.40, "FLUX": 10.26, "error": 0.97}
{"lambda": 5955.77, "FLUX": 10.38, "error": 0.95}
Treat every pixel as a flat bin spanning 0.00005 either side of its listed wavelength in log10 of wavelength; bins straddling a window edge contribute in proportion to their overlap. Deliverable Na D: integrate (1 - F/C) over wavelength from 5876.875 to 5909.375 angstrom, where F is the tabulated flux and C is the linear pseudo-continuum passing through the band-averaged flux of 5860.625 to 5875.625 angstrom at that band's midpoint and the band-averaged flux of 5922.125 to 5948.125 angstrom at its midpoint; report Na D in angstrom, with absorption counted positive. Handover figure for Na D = 5.5 angstrom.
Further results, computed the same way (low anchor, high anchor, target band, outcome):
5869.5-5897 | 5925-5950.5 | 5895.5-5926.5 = 1.57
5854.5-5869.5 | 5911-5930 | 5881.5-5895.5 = 2.38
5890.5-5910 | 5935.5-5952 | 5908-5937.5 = -1.37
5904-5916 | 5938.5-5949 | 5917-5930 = -0.75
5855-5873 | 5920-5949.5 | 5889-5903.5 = 2.39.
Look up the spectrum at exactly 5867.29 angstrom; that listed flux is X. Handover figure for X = 11.34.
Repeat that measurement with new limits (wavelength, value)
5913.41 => 8.399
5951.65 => 8.879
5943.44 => 11.36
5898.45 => 11.28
